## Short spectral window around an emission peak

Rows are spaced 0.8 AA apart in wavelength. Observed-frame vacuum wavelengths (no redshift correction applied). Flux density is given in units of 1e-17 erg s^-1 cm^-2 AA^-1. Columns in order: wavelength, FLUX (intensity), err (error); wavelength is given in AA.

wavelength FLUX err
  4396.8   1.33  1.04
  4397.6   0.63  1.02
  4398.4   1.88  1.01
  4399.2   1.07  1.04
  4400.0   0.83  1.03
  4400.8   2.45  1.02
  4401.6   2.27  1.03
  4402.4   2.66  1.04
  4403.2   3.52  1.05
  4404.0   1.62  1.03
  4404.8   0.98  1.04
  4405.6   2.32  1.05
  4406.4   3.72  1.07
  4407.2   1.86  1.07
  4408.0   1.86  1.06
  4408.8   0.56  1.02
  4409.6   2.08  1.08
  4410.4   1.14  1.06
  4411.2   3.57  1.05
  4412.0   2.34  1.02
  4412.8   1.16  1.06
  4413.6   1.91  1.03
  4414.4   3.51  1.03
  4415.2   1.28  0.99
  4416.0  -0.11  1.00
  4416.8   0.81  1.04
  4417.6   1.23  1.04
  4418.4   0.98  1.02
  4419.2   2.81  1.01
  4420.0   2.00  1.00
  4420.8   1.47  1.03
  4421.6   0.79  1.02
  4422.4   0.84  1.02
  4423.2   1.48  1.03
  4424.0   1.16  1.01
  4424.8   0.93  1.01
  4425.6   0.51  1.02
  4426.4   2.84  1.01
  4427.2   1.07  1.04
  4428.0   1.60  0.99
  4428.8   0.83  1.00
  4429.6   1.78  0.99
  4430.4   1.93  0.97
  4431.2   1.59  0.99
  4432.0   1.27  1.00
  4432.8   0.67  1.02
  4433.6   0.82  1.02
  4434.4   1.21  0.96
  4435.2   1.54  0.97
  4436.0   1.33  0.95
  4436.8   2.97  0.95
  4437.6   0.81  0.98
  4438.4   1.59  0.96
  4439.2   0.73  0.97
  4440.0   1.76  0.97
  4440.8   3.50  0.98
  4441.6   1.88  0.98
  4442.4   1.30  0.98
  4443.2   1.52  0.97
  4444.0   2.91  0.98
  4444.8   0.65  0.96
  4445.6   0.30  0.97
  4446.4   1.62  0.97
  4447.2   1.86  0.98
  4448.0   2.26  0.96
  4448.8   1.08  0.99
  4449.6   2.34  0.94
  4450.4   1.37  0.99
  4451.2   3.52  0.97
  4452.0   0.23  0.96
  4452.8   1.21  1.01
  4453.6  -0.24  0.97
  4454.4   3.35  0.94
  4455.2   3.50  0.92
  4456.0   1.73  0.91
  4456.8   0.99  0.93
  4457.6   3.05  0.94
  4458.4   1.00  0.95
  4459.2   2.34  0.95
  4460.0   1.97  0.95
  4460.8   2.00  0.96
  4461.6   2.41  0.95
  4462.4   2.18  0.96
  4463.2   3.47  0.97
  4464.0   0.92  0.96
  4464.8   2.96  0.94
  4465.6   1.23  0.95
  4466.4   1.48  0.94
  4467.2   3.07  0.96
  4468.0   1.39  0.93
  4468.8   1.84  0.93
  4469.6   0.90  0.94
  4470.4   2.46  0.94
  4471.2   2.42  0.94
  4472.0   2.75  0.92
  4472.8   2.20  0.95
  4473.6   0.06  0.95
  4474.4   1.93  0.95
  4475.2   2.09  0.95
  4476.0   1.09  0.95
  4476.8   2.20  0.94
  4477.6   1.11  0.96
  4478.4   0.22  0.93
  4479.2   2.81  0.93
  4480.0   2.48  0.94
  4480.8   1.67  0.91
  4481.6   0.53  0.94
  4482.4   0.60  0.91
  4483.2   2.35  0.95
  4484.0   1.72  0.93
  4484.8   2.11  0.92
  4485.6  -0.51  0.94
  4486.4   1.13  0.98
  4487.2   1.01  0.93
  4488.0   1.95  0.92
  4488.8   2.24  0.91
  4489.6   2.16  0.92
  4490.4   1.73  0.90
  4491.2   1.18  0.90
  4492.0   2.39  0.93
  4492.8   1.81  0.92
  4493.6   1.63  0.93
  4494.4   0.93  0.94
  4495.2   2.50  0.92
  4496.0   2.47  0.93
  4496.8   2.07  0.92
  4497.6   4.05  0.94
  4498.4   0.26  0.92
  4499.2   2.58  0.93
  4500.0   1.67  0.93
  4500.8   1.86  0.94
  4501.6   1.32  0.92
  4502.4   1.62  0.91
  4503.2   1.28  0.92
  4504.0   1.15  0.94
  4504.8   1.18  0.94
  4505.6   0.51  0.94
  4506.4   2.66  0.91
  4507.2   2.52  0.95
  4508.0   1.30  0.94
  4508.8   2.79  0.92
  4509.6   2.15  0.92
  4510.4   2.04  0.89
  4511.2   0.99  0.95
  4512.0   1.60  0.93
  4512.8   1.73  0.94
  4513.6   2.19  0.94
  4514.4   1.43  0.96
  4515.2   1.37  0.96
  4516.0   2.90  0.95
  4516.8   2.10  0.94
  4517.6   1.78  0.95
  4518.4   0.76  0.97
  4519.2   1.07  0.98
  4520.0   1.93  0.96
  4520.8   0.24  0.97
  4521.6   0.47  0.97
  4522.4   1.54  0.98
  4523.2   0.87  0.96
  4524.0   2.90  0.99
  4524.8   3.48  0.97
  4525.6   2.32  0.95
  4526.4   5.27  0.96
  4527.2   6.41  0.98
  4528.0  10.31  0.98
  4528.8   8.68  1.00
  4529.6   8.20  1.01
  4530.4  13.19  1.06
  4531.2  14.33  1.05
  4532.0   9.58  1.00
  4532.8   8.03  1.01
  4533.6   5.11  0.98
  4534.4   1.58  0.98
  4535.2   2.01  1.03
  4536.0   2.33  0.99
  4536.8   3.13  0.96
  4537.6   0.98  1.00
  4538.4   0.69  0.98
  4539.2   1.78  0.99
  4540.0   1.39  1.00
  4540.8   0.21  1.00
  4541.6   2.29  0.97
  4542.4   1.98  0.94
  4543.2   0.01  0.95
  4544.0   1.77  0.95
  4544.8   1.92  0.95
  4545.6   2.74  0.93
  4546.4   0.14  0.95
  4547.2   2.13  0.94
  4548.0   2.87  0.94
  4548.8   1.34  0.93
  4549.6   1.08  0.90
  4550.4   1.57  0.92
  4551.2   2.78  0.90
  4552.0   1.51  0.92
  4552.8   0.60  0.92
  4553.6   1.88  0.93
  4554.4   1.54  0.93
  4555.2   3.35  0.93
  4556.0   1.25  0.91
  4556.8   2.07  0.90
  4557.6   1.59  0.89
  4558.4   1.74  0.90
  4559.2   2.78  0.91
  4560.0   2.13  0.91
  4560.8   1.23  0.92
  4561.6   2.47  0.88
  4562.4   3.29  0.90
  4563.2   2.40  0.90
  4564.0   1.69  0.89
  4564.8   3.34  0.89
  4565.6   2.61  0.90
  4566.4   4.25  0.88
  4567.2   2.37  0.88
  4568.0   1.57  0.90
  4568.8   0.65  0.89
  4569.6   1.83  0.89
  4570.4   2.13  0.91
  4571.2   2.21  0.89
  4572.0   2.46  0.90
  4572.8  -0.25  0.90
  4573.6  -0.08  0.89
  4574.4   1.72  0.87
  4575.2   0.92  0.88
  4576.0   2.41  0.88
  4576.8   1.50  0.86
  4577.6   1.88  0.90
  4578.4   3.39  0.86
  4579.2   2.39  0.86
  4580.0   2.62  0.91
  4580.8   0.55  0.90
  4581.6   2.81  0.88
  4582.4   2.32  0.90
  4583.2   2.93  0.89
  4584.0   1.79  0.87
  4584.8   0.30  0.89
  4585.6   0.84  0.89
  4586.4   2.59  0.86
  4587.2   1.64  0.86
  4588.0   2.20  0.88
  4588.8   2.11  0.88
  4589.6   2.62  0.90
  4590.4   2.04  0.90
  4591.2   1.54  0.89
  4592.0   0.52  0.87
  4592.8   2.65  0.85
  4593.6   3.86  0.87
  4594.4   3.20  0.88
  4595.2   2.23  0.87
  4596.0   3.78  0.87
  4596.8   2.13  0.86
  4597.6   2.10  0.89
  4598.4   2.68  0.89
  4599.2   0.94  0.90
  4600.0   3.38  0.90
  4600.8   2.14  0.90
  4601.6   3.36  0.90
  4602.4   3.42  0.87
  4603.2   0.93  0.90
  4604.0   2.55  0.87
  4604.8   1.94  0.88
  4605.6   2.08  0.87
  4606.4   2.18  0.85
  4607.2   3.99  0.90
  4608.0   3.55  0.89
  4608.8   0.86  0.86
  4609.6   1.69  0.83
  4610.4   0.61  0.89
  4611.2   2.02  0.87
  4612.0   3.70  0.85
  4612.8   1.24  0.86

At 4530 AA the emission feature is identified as [O II] 3727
